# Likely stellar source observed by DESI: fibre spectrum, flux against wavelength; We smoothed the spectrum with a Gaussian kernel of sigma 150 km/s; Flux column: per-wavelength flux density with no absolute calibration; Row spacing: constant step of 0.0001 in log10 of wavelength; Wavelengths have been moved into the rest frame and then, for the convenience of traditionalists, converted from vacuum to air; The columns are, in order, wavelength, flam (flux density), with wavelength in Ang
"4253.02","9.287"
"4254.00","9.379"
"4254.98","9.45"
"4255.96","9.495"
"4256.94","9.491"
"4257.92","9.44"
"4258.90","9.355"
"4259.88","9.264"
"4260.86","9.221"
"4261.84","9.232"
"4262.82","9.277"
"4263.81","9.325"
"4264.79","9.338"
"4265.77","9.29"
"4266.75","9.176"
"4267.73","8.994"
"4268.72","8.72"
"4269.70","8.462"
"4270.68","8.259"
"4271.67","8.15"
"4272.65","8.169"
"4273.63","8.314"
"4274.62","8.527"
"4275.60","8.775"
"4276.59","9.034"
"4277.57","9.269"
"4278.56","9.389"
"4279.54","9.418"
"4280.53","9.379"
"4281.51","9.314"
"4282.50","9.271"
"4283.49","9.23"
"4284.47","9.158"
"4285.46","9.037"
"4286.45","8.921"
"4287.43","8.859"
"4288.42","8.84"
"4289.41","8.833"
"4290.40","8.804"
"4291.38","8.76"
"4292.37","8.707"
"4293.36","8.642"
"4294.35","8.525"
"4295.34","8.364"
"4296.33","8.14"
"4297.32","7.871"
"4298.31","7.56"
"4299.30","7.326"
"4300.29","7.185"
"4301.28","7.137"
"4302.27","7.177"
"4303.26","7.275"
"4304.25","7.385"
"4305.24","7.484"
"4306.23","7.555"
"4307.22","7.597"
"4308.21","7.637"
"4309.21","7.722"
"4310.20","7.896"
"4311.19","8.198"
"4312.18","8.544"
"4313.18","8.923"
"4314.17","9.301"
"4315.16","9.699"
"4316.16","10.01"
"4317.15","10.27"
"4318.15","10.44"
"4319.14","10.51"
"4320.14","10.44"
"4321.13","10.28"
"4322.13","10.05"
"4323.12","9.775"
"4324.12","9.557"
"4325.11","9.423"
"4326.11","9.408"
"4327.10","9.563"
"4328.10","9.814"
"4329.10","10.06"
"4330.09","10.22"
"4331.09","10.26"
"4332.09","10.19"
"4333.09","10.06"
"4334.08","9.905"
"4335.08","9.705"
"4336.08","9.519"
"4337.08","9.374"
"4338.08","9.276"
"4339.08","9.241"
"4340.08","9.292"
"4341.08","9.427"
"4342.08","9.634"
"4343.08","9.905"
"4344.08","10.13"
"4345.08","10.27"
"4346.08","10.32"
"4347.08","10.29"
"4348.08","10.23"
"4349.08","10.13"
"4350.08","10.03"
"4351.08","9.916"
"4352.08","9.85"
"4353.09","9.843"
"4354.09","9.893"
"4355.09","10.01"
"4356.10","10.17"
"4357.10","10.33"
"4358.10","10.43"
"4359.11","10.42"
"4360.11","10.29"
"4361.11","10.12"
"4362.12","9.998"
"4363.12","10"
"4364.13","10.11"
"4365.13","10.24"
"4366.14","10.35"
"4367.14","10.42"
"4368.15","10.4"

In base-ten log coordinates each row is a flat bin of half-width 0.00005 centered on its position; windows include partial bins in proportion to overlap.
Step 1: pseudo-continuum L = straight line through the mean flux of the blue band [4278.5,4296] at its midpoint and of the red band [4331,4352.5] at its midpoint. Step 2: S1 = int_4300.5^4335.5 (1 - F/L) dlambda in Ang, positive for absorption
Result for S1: 1.3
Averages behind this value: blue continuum 8.95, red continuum 9.86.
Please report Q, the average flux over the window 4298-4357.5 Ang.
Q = 9.32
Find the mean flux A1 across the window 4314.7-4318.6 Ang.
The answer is 10.1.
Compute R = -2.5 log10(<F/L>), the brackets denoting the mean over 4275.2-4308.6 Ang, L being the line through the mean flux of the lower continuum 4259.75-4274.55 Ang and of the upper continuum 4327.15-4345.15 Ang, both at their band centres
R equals 0.095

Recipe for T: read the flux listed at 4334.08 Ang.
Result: 9.905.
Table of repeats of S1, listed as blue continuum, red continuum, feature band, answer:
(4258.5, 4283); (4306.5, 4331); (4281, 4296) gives 0.4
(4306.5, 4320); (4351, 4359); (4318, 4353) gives -1.2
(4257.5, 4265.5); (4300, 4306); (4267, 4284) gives -0.5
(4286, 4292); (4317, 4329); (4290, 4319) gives 3.2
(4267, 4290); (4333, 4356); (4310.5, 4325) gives -0.3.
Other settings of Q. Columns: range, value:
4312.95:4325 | 9.95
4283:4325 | 8.67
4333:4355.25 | 9.83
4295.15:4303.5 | 7.54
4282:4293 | 8.94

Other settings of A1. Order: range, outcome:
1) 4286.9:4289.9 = 8.85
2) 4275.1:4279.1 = 9.13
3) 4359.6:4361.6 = 10.2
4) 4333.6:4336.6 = 9.69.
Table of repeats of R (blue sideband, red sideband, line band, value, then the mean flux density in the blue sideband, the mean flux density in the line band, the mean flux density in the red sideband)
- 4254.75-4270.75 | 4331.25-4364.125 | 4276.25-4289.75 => 0.03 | 9.19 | 9.14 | 9.95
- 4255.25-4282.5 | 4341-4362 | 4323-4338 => 0.01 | 9.05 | 9.77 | 10.1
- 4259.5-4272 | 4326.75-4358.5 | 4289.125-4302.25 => 0.16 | 8.98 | 8.1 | 9.91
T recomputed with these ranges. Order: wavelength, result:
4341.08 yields 9.427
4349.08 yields 10.13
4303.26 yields 7.275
